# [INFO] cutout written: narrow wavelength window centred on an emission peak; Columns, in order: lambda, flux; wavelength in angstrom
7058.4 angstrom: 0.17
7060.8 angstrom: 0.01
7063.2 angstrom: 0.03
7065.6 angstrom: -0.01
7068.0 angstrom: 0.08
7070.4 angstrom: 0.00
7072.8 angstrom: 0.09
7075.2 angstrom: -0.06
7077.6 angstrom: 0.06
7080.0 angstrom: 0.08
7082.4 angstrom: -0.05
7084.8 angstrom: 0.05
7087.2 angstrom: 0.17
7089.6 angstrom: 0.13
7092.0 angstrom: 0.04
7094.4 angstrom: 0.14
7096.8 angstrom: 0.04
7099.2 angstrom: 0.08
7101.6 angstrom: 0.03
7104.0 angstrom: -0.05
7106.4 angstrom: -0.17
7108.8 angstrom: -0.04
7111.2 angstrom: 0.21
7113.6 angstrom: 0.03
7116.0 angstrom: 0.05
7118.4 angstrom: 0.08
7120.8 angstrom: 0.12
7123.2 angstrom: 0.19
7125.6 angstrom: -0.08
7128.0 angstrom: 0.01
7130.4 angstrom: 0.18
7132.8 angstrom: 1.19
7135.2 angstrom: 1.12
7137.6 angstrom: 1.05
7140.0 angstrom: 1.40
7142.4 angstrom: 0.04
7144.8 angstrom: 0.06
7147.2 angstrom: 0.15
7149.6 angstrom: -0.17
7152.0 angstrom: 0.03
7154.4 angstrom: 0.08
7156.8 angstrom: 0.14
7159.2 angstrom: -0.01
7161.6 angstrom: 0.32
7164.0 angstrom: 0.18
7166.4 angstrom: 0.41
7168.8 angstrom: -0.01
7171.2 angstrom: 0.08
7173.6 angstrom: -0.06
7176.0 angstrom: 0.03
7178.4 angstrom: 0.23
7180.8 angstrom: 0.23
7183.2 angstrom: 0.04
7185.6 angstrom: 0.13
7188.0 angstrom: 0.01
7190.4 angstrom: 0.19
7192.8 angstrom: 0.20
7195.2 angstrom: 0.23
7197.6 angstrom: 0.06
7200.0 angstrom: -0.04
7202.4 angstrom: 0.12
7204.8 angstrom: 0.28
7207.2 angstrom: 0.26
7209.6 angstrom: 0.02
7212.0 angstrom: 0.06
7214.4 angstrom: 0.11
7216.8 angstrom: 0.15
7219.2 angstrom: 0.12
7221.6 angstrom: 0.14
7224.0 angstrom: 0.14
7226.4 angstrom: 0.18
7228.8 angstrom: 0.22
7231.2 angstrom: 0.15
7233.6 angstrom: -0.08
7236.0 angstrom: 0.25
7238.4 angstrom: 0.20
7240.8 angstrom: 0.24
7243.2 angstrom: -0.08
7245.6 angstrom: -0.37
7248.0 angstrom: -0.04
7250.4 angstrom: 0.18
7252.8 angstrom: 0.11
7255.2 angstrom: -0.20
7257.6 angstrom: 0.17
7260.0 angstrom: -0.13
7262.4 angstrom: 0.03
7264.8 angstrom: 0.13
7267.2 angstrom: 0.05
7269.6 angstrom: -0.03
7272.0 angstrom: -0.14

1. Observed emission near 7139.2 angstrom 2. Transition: [O II] 3727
